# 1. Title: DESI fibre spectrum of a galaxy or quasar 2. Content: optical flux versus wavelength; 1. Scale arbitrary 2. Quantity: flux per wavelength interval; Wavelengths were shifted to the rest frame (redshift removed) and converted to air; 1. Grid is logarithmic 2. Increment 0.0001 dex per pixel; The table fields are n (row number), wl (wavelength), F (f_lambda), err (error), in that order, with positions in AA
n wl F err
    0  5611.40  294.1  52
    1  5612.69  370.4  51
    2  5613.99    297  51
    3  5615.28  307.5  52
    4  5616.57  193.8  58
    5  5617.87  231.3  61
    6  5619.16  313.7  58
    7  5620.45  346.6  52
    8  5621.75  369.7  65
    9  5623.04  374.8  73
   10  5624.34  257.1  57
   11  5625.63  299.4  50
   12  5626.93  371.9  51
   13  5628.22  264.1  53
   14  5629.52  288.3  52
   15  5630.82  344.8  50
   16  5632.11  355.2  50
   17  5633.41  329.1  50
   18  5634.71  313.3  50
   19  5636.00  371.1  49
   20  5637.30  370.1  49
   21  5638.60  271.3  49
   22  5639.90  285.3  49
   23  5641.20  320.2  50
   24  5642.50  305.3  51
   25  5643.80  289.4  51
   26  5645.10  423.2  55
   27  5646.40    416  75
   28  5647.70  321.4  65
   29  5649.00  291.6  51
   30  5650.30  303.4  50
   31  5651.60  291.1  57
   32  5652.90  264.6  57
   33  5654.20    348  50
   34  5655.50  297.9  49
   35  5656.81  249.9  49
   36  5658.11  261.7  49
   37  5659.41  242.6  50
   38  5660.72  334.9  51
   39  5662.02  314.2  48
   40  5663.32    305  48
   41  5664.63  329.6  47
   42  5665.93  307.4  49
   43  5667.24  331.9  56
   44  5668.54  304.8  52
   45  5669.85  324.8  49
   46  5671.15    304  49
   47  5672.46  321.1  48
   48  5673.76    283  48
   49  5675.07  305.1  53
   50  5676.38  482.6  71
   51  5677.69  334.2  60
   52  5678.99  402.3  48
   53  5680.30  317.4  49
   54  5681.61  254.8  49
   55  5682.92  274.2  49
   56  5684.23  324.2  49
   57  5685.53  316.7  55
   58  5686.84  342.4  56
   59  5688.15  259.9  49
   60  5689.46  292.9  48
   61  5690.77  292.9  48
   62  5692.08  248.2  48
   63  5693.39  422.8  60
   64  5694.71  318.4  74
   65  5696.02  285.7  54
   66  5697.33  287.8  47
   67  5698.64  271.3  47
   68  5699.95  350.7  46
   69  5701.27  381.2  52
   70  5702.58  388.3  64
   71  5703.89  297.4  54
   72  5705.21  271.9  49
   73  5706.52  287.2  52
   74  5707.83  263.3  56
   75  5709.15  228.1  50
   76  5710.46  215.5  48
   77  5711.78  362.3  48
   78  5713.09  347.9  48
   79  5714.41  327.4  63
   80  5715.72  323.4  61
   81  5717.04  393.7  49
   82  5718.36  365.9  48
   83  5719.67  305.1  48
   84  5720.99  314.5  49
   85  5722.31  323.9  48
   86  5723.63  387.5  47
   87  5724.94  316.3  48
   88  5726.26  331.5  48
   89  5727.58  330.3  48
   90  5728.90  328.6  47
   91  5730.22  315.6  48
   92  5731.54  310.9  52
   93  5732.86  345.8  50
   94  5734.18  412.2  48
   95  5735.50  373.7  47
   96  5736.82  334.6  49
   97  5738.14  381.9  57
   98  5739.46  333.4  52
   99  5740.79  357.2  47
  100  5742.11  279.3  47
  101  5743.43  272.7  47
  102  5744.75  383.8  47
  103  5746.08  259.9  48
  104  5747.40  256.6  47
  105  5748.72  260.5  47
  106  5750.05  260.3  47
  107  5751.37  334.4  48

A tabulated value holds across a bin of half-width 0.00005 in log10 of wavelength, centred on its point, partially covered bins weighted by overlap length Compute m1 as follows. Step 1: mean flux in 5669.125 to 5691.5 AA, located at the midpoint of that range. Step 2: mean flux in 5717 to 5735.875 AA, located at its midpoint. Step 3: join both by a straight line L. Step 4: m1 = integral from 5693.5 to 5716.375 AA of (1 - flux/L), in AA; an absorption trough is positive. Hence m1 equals 1.5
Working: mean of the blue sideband 319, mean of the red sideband 342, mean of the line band 309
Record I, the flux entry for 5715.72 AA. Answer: 323.4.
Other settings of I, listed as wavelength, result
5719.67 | 305.1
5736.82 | 334.6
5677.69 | 334.2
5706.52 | 287.2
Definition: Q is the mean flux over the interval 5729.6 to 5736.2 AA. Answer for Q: 352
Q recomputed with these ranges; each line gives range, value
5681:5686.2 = 293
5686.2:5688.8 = 301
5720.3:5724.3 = 342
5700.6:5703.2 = 384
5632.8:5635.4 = 323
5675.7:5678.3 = 408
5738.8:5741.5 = 343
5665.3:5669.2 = 314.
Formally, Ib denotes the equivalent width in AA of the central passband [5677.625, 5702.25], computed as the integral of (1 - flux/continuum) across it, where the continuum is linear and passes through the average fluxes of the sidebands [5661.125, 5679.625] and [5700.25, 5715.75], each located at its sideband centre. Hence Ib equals 0.3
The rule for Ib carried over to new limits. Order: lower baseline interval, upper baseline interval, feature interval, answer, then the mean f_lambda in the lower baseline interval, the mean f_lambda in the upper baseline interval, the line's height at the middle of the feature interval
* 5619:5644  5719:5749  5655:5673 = 1.23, 323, 328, 324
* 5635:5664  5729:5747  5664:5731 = 0.96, 313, 334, 324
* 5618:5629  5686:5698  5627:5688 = -1.03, 320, 306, 313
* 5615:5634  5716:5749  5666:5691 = 0.09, 310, 332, 321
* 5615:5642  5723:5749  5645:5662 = 0.50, 313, 330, 317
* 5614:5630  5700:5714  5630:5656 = -1.95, 302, 307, 303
